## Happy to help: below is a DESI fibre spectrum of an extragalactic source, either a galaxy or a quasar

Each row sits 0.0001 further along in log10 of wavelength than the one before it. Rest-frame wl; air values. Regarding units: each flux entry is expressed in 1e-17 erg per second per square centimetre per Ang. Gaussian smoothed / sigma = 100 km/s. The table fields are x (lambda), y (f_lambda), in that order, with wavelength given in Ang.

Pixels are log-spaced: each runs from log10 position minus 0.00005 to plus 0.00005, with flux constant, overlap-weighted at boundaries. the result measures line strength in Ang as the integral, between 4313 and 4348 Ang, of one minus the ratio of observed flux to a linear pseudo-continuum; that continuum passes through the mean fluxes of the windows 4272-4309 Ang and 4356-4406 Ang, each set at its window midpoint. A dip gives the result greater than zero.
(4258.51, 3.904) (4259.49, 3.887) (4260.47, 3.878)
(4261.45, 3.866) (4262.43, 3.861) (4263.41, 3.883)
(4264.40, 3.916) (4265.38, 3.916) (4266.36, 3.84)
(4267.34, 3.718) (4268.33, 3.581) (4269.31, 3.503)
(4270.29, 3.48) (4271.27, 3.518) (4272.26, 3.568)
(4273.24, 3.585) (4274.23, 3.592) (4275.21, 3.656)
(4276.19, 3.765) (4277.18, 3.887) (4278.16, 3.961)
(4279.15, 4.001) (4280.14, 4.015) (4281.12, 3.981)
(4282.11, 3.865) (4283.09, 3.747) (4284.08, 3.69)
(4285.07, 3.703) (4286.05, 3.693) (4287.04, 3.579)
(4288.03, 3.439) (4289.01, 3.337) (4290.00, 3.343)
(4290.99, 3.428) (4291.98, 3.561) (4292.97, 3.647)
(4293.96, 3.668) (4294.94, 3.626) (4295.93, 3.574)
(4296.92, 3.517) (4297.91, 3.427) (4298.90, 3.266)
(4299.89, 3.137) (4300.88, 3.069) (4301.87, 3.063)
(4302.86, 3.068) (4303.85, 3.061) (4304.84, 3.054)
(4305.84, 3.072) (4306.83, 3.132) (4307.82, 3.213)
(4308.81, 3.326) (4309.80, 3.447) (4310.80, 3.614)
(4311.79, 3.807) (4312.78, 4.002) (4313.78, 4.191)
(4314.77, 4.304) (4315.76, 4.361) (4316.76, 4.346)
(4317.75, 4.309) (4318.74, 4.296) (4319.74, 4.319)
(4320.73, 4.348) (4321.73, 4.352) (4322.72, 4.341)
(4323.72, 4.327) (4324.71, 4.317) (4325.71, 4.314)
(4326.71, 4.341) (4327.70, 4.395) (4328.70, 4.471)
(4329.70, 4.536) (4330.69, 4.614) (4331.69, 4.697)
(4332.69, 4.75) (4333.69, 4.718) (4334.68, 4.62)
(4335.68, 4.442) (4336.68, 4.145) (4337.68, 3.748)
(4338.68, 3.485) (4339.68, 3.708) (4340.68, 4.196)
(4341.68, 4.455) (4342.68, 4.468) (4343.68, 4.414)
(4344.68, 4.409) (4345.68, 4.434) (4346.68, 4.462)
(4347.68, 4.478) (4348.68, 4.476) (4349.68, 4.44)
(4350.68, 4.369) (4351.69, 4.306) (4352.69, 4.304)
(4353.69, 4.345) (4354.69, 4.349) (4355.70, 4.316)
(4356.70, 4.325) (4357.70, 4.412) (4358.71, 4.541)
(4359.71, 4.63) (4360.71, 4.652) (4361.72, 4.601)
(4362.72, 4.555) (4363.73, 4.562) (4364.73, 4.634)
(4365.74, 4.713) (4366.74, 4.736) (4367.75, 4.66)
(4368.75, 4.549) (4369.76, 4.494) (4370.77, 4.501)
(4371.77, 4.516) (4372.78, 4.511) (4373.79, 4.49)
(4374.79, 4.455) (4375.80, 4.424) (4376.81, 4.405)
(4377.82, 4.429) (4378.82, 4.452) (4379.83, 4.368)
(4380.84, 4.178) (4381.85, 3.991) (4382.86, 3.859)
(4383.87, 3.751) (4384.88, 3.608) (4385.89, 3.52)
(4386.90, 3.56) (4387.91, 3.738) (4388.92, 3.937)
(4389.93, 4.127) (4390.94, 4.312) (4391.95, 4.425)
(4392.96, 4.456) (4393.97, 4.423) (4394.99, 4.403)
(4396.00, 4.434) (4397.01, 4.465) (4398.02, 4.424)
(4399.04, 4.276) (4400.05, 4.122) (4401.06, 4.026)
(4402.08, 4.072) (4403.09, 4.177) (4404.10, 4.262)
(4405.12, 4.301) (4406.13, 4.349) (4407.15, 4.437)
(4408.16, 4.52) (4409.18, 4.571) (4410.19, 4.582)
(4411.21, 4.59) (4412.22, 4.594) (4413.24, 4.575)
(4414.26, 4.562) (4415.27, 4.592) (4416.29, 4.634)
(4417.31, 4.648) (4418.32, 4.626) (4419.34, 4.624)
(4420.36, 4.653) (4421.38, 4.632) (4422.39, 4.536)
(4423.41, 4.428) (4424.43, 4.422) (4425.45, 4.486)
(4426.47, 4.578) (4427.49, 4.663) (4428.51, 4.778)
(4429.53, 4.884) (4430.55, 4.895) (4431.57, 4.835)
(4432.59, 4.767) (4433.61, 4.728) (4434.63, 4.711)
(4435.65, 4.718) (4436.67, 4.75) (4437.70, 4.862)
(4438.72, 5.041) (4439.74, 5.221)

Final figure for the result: -4.34 Ang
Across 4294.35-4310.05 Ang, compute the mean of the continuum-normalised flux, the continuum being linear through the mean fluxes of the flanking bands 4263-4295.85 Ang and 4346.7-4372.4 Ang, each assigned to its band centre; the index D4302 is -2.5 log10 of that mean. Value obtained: 0.20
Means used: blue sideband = 3.69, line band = 3.25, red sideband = 4.5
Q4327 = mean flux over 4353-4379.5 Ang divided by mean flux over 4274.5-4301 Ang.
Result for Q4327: 1.2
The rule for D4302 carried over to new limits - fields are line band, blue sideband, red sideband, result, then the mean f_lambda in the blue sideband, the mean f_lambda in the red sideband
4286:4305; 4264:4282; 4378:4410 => 0.14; 3.75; 4.19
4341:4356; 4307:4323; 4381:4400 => -0.09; 4.02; 4.1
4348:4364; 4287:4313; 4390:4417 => -0.13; 3.38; 4.4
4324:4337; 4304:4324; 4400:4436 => -0.13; 3.89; 4.55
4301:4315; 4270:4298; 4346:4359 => 0.15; 3.65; 4.39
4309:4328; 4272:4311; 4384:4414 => -0.13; 3.51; 4.25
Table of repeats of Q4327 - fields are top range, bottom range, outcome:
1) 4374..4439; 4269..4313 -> 1.25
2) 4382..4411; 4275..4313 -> 1.19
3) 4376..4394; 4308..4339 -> 0.97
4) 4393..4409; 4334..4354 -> 1.01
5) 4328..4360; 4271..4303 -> 1.22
